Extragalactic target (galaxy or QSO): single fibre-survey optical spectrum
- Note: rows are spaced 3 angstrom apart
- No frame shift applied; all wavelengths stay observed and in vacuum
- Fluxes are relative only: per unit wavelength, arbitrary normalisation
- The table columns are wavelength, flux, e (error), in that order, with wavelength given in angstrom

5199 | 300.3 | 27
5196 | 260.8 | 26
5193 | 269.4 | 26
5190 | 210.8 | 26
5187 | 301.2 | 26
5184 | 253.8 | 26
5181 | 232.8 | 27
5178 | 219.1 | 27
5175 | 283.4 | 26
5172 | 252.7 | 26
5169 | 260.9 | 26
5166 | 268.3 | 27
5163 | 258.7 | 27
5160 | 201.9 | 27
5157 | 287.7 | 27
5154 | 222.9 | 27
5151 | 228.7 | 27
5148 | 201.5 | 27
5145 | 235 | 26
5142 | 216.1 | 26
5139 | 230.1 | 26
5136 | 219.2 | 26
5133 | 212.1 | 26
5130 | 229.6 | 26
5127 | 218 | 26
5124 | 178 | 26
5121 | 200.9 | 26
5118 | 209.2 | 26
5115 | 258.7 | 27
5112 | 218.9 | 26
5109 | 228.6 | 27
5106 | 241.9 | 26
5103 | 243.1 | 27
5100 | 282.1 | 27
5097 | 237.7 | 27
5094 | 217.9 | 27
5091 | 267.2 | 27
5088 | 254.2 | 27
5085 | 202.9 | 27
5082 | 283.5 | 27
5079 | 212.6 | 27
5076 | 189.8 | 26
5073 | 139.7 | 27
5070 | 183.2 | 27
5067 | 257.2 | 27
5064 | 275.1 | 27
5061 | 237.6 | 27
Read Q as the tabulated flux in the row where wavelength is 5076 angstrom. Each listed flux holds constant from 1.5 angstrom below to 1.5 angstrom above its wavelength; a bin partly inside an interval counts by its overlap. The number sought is 189.8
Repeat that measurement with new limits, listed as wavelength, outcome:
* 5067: 257.2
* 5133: 212.1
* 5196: 260.8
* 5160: 201.9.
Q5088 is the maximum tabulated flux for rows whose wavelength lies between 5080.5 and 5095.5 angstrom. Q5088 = 283.5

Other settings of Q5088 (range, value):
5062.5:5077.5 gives 275.1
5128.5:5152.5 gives 235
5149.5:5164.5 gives 287.7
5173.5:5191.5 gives 301.2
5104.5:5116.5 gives 258.7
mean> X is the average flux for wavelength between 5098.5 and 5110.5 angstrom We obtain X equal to 249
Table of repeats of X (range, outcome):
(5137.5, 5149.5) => 221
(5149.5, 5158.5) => 246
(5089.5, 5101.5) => 251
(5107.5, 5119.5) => 229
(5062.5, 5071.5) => 238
